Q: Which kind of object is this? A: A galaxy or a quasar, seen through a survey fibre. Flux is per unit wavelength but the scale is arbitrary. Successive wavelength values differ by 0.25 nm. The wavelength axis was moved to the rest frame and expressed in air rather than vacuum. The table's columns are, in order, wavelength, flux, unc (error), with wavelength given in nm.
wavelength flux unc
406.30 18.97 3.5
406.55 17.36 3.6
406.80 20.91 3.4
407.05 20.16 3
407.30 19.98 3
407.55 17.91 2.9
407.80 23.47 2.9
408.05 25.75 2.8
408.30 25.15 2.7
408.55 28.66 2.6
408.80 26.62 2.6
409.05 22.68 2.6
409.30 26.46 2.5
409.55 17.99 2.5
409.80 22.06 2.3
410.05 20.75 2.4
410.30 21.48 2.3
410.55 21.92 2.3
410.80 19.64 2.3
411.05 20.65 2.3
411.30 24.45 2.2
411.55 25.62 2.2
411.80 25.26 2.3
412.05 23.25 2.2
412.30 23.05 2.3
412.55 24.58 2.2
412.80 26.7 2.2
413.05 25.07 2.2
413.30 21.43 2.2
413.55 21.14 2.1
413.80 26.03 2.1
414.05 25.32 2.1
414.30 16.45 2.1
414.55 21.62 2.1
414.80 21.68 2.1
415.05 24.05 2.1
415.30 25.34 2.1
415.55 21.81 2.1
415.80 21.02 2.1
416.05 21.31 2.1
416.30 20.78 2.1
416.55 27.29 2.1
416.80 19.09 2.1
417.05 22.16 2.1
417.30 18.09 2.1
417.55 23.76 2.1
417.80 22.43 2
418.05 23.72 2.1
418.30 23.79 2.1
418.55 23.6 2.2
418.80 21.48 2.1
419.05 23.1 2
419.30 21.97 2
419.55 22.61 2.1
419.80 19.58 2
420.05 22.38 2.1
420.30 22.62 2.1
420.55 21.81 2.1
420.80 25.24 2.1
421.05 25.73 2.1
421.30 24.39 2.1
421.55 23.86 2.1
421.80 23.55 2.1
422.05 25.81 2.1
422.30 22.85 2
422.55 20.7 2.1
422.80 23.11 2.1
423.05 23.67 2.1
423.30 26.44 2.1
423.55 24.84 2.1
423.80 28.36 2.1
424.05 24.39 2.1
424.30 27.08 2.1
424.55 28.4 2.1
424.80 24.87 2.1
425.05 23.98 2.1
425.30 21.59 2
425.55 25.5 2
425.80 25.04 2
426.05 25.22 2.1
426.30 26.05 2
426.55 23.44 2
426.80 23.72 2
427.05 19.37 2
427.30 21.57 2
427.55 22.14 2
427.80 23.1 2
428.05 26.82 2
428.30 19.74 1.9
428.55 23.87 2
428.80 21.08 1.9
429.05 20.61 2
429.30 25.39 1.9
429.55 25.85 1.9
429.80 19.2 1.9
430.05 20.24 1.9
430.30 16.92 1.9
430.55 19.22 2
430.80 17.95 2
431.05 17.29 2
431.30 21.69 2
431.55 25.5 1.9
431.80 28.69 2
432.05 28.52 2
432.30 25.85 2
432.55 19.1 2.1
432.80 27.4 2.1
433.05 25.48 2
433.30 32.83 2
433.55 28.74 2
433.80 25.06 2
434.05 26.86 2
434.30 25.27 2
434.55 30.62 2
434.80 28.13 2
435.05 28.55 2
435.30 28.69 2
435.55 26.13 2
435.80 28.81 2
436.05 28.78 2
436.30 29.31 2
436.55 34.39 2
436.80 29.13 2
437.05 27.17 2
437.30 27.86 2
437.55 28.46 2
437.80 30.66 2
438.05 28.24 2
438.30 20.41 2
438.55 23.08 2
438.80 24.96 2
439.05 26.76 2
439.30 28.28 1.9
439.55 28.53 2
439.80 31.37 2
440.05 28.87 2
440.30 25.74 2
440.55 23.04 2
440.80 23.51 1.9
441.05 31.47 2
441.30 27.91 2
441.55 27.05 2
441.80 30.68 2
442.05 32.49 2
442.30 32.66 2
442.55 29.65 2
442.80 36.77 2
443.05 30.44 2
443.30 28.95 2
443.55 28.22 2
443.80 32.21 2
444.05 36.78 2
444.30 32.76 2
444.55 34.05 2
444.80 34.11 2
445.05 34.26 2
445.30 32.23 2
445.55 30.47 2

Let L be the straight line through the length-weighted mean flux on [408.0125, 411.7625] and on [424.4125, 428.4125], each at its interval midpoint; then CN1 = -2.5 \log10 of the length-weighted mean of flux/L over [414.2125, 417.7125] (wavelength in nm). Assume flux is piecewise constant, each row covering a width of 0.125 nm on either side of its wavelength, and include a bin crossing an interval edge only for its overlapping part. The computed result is 0.08 mag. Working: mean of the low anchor 23.3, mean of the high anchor 23.8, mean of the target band 21.8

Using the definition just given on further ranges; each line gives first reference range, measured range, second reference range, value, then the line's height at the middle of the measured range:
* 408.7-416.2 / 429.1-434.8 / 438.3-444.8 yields 0.12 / 27.2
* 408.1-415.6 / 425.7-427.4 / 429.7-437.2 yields 0.07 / 25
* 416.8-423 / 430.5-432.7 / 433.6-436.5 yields 0.18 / 26.8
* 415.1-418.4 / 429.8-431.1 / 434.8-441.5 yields 0.36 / 25.8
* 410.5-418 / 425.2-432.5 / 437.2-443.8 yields 0.14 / 25.9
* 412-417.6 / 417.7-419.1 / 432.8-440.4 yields 0.02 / 23.5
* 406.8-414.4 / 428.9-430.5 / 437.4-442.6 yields 0.22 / 26.1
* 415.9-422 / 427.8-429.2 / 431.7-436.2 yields 0.14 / 25.7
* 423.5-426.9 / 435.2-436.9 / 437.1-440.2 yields -0.09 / 26.9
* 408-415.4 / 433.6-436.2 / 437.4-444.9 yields 0.01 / 28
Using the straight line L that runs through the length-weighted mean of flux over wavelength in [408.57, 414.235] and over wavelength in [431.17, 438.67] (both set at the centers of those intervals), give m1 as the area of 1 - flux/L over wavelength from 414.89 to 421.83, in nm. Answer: 0.50 nm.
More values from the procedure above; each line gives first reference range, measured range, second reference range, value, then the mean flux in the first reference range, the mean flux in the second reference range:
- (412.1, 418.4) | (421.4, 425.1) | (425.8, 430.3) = -0.344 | 22.7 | 22.7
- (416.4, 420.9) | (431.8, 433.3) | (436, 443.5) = 0.016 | 22.5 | 28.5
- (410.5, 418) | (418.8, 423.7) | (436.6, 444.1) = 0.195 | 22.7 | 28.7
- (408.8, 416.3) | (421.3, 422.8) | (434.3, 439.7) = 0.081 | 22.8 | 27.9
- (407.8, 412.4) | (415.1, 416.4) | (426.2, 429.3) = 0.056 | 23.4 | 22.7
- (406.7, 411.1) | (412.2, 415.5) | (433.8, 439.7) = 0.014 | 22.4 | 27.7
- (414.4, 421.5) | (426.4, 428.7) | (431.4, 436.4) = 0.253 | 22.6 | 27.4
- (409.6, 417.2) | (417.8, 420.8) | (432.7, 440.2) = 0.182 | 22.6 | 28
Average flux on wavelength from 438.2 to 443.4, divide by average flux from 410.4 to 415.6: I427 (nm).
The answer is 1.2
